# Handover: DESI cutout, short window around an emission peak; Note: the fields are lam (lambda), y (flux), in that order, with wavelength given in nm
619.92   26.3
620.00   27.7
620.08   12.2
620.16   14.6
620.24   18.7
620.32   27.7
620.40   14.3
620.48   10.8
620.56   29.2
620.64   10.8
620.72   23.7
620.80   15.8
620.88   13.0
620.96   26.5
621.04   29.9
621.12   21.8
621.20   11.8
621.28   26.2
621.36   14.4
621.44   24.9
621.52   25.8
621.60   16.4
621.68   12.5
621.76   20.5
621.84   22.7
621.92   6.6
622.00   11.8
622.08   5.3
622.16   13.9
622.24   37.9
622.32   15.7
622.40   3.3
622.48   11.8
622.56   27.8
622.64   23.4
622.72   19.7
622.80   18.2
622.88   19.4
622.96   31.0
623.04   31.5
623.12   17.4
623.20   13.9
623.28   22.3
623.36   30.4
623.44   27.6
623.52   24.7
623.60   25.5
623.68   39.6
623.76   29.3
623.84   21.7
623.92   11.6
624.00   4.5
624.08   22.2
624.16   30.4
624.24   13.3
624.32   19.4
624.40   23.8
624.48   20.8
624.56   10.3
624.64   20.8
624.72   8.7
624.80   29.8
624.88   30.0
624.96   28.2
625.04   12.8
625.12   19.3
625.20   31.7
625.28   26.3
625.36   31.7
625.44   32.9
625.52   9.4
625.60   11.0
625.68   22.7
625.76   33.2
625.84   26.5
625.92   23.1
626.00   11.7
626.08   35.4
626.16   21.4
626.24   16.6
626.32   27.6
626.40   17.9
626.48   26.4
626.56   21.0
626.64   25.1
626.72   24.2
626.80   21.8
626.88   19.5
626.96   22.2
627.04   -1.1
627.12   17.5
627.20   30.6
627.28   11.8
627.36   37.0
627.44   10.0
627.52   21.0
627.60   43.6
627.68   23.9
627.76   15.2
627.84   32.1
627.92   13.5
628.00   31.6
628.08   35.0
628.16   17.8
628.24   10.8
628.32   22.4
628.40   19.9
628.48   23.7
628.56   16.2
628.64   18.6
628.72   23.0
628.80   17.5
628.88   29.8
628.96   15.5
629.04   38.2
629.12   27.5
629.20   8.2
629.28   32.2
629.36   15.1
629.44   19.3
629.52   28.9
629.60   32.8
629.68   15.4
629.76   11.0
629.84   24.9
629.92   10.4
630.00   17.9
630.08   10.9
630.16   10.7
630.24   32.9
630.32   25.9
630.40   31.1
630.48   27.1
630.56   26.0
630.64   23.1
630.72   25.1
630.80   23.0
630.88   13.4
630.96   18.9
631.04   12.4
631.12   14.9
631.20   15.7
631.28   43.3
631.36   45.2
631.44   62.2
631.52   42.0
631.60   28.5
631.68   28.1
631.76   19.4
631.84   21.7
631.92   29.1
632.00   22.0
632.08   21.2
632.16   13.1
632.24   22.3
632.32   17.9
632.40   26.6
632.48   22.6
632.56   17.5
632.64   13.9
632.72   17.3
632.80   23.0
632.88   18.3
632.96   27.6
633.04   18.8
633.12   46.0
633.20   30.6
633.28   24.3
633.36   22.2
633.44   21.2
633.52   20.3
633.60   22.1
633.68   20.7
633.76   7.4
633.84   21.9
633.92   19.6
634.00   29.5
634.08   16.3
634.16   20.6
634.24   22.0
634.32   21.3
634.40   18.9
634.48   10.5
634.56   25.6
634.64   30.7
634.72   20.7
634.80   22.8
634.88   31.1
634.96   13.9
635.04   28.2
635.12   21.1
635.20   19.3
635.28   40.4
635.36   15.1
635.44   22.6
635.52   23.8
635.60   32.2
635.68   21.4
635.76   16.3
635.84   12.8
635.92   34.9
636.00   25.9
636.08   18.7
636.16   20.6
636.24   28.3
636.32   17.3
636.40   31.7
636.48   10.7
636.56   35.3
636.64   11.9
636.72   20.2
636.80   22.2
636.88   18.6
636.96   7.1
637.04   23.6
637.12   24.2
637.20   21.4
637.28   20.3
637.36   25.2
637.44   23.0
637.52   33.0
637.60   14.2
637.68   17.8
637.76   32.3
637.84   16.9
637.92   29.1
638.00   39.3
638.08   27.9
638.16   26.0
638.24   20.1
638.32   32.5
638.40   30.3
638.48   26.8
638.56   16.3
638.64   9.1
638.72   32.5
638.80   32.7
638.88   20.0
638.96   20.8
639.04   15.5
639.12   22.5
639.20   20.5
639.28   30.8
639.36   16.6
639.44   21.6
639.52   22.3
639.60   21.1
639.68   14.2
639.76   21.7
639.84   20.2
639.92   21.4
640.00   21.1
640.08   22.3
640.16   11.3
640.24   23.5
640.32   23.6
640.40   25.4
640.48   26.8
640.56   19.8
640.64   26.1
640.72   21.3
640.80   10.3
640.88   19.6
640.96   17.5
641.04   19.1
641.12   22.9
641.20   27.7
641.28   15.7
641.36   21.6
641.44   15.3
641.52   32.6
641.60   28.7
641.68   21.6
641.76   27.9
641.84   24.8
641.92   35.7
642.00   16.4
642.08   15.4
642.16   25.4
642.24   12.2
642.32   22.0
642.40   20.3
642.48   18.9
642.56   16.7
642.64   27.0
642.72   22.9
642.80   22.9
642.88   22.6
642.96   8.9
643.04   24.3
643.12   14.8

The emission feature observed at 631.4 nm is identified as [O III]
